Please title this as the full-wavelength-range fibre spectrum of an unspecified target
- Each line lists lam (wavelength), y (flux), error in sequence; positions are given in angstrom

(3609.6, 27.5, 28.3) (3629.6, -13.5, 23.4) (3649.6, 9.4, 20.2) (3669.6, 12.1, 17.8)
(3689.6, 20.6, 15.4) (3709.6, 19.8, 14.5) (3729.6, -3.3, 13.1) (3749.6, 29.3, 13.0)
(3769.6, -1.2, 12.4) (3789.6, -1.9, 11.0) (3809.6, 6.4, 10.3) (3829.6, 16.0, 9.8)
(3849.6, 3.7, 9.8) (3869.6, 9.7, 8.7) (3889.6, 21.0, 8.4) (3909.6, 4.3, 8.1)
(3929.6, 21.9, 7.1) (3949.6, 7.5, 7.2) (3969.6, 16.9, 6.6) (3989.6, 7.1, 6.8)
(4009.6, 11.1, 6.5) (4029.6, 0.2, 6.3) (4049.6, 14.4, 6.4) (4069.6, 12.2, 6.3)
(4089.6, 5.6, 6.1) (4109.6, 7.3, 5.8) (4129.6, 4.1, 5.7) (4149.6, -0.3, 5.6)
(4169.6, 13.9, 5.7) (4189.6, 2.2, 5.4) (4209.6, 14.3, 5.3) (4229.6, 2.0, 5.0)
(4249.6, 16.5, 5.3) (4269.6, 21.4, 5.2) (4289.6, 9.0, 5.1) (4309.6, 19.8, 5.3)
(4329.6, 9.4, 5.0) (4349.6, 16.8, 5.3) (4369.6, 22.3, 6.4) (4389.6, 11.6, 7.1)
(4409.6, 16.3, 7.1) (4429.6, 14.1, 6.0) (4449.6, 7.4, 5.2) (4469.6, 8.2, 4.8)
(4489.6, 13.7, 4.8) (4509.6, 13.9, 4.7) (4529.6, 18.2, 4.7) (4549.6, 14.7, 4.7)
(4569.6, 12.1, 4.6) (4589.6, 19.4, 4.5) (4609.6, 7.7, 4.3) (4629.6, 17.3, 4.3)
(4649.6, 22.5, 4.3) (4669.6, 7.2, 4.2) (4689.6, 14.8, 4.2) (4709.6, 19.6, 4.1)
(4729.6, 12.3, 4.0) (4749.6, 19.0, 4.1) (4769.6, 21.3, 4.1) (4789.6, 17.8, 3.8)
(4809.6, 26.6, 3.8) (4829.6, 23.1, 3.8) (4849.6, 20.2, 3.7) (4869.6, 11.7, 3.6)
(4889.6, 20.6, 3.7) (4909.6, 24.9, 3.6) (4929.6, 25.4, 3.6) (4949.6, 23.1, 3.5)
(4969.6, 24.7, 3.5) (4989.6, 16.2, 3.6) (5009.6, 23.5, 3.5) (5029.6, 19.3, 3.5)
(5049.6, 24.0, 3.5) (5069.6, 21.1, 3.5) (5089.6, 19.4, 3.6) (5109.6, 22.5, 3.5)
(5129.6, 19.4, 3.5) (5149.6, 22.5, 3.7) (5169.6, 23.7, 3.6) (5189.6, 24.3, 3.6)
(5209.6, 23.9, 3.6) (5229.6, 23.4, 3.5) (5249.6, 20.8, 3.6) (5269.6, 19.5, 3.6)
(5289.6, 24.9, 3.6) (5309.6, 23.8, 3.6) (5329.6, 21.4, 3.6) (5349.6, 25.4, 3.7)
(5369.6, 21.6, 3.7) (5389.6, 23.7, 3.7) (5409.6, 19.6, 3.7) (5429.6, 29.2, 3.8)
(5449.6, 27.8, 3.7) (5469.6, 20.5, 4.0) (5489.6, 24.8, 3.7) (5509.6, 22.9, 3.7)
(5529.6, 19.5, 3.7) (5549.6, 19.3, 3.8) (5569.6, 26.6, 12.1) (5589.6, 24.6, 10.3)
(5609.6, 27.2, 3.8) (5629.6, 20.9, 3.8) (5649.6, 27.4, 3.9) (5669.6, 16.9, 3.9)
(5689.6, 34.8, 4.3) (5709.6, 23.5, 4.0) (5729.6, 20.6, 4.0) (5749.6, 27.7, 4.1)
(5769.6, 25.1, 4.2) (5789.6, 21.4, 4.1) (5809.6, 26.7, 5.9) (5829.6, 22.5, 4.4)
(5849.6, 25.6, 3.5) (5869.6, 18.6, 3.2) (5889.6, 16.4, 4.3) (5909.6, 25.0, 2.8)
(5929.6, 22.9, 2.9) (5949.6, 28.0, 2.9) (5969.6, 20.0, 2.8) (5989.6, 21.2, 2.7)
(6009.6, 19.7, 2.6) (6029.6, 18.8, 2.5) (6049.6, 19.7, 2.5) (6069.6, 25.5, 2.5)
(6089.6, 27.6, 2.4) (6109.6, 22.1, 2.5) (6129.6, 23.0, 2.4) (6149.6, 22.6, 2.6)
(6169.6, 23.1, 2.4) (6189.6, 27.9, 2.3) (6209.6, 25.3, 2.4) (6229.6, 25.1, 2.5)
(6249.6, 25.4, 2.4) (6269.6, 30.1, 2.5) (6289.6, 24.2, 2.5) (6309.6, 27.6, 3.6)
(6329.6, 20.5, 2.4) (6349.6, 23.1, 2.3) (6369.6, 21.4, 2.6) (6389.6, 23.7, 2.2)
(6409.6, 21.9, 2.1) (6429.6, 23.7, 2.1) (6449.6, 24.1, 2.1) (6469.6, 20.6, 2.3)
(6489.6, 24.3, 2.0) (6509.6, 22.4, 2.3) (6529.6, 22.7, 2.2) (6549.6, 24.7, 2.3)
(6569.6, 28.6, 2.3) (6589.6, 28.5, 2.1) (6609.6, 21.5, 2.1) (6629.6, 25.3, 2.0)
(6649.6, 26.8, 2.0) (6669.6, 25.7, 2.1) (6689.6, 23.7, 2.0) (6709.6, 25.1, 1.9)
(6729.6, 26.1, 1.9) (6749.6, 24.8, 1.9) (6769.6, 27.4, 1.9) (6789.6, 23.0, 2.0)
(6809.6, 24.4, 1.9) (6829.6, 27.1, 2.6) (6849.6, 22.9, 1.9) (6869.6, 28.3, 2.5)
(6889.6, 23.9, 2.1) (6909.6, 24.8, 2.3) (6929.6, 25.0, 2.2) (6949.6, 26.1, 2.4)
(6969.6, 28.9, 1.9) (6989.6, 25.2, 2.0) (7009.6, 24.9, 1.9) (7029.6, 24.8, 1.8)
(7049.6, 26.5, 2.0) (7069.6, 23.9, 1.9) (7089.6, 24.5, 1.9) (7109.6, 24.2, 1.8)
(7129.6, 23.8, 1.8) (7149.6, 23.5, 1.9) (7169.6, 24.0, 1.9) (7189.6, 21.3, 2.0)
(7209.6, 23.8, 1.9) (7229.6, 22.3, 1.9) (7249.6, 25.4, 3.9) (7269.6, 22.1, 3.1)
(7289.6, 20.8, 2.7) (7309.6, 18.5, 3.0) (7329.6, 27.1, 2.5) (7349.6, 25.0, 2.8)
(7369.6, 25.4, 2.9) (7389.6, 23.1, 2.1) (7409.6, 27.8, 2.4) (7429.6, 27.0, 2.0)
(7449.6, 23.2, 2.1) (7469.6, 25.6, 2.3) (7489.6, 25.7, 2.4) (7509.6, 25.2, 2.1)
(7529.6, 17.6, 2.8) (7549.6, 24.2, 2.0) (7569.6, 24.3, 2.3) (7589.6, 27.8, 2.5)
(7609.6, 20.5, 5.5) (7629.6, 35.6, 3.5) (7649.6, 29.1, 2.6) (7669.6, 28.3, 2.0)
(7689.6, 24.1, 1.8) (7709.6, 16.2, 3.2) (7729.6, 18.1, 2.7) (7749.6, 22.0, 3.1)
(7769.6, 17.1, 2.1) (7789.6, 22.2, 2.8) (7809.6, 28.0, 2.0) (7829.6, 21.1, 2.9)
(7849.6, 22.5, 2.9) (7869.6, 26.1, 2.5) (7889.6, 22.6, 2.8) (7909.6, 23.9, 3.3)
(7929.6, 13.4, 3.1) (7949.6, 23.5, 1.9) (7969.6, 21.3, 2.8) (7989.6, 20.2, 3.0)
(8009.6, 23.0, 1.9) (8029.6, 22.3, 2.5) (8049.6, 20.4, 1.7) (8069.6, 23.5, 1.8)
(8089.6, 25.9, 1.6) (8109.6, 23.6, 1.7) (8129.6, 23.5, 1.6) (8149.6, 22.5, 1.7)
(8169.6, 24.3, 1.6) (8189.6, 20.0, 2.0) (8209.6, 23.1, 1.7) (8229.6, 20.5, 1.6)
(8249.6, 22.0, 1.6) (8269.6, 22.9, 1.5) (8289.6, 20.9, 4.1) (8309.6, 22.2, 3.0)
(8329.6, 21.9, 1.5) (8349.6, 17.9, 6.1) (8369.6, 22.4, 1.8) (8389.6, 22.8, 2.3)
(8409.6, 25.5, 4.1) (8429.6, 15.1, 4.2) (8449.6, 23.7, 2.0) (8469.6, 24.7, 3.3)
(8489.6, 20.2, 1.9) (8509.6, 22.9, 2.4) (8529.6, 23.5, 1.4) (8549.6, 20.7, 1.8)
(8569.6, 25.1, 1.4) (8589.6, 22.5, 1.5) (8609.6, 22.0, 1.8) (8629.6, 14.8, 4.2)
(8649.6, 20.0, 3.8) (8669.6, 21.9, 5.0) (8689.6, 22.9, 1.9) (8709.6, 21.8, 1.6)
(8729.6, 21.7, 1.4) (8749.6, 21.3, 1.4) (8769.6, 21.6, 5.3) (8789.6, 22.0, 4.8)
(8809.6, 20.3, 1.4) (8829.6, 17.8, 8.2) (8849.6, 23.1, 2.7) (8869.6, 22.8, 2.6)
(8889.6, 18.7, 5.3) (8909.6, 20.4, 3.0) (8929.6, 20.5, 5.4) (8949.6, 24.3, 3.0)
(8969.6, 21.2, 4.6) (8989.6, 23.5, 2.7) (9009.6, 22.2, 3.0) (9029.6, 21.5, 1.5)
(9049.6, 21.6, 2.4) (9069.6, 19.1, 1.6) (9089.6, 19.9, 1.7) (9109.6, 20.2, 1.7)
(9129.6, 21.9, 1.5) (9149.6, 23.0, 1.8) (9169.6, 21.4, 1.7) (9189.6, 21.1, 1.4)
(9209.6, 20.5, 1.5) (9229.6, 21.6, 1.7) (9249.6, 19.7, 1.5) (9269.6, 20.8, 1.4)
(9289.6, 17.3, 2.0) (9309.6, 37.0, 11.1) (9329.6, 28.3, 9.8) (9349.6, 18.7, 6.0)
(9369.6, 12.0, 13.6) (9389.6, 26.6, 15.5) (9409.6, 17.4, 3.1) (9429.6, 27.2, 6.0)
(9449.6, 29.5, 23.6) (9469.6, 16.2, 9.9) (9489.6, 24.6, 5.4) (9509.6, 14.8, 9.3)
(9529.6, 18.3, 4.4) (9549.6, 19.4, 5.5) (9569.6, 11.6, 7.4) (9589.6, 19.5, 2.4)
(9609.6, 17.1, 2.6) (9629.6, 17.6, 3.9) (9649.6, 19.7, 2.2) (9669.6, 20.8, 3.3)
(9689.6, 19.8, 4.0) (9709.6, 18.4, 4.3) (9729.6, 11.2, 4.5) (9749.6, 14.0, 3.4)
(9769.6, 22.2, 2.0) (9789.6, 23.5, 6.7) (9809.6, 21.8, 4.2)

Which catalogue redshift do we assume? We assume 0.16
